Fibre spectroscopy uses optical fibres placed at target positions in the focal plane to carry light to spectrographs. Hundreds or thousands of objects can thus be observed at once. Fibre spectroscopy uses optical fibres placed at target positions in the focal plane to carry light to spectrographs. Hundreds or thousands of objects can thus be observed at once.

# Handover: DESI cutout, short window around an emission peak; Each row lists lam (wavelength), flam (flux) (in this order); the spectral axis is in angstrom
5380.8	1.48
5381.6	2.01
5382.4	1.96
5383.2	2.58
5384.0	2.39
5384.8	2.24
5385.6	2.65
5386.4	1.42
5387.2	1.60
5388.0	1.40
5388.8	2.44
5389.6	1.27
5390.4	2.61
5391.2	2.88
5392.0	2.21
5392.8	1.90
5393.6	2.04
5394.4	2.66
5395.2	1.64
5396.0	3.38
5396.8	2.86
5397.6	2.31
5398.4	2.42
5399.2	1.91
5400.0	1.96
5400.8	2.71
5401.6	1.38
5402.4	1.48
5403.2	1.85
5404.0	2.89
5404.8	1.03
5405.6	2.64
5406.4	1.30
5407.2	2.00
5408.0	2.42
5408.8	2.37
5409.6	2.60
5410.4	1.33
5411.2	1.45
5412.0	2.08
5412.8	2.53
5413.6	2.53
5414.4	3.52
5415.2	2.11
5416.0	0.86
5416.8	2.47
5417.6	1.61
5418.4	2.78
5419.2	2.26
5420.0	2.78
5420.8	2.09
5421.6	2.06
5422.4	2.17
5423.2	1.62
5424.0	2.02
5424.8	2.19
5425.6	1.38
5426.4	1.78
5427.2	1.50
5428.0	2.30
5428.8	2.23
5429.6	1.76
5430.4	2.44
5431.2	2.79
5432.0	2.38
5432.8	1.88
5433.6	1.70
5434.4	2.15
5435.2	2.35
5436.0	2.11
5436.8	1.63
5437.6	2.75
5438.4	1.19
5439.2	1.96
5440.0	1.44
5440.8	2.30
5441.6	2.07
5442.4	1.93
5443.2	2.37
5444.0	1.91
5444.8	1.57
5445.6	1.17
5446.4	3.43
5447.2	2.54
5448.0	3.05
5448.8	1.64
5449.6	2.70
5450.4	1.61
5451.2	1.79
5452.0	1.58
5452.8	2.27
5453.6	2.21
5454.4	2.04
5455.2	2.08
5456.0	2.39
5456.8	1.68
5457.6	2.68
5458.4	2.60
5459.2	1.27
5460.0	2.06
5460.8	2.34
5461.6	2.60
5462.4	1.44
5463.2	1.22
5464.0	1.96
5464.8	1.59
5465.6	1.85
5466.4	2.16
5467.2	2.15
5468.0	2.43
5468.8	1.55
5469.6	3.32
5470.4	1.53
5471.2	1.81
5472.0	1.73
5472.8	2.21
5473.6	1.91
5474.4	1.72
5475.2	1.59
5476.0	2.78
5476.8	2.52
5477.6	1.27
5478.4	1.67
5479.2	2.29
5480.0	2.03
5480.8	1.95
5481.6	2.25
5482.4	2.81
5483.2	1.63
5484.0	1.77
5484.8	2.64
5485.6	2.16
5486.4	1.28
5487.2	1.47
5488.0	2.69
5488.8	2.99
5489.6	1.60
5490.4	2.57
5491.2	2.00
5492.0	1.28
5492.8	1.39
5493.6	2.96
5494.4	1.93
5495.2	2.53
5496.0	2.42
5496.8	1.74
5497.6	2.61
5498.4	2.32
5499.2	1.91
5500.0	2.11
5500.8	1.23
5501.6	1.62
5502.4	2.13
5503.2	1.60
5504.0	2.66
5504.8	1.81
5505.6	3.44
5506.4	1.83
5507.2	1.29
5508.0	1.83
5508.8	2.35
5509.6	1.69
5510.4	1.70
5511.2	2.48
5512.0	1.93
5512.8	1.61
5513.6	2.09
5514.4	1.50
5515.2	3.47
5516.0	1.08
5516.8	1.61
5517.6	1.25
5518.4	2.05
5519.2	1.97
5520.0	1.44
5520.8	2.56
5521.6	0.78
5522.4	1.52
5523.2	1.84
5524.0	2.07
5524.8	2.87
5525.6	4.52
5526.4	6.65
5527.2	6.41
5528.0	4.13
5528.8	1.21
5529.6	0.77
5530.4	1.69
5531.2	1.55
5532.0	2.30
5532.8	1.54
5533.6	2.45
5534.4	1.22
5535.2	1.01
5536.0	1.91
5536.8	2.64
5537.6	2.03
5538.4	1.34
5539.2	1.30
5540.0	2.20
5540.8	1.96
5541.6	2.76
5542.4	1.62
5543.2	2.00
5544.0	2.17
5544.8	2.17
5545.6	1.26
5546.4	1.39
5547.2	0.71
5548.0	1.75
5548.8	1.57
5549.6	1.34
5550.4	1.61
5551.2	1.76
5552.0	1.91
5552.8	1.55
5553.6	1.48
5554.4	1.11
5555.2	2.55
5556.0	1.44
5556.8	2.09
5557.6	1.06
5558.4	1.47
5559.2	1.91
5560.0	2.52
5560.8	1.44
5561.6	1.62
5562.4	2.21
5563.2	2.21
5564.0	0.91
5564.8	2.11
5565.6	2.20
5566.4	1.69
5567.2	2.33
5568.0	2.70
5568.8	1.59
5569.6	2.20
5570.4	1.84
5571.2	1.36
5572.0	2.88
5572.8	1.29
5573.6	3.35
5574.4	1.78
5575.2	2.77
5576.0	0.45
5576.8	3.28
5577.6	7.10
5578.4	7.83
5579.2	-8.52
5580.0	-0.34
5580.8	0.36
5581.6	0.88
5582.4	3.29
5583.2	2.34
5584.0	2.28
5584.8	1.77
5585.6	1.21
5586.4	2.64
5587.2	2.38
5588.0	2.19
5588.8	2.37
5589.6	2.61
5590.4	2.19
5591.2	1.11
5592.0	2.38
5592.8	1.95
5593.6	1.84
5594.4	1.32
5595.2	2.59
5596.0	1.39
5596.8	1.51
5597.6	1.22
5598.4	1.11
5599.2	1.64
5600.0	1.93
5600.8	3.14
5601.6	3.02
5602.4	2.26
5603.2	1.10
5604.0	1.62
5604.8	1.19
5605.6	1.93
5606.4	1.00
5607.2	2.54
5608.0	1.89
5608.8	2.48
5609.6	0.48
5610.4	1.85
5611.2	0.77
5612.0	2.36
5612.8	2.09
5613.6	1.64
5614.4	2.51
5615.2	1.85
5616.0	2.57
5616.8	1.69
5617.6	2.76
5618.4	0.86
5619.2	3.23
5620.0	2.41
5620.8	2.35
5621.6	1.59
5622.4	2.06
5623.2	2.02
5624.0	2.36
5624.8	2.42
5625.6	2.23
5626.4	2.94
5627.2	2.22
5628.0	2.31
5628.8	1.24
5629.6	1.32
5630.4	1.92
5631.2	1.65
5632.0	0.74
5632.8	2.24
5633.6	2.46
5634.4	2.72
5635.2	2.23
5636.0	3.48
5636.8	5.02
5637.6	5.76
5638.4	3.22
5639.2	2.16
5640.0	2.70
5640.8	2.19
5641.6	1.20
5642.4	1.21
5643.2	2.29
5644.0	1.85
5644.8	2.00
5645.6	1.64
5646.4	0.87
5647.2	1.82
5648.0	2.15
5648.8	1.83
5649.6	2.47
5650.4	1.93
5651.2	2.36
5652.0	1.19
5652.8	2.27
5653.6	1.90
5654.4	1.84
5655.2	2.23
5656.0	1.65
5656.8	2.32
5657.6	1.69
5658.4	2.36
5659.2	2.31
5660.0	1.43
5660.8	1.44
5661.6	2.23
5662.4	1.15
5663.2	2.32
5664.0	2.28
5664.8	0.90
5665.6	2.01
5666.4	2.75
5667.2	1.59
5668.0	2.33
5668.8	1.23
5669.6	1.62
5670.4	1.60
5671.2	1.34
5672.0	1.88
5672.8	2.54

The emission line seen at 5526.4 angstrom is H-beta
